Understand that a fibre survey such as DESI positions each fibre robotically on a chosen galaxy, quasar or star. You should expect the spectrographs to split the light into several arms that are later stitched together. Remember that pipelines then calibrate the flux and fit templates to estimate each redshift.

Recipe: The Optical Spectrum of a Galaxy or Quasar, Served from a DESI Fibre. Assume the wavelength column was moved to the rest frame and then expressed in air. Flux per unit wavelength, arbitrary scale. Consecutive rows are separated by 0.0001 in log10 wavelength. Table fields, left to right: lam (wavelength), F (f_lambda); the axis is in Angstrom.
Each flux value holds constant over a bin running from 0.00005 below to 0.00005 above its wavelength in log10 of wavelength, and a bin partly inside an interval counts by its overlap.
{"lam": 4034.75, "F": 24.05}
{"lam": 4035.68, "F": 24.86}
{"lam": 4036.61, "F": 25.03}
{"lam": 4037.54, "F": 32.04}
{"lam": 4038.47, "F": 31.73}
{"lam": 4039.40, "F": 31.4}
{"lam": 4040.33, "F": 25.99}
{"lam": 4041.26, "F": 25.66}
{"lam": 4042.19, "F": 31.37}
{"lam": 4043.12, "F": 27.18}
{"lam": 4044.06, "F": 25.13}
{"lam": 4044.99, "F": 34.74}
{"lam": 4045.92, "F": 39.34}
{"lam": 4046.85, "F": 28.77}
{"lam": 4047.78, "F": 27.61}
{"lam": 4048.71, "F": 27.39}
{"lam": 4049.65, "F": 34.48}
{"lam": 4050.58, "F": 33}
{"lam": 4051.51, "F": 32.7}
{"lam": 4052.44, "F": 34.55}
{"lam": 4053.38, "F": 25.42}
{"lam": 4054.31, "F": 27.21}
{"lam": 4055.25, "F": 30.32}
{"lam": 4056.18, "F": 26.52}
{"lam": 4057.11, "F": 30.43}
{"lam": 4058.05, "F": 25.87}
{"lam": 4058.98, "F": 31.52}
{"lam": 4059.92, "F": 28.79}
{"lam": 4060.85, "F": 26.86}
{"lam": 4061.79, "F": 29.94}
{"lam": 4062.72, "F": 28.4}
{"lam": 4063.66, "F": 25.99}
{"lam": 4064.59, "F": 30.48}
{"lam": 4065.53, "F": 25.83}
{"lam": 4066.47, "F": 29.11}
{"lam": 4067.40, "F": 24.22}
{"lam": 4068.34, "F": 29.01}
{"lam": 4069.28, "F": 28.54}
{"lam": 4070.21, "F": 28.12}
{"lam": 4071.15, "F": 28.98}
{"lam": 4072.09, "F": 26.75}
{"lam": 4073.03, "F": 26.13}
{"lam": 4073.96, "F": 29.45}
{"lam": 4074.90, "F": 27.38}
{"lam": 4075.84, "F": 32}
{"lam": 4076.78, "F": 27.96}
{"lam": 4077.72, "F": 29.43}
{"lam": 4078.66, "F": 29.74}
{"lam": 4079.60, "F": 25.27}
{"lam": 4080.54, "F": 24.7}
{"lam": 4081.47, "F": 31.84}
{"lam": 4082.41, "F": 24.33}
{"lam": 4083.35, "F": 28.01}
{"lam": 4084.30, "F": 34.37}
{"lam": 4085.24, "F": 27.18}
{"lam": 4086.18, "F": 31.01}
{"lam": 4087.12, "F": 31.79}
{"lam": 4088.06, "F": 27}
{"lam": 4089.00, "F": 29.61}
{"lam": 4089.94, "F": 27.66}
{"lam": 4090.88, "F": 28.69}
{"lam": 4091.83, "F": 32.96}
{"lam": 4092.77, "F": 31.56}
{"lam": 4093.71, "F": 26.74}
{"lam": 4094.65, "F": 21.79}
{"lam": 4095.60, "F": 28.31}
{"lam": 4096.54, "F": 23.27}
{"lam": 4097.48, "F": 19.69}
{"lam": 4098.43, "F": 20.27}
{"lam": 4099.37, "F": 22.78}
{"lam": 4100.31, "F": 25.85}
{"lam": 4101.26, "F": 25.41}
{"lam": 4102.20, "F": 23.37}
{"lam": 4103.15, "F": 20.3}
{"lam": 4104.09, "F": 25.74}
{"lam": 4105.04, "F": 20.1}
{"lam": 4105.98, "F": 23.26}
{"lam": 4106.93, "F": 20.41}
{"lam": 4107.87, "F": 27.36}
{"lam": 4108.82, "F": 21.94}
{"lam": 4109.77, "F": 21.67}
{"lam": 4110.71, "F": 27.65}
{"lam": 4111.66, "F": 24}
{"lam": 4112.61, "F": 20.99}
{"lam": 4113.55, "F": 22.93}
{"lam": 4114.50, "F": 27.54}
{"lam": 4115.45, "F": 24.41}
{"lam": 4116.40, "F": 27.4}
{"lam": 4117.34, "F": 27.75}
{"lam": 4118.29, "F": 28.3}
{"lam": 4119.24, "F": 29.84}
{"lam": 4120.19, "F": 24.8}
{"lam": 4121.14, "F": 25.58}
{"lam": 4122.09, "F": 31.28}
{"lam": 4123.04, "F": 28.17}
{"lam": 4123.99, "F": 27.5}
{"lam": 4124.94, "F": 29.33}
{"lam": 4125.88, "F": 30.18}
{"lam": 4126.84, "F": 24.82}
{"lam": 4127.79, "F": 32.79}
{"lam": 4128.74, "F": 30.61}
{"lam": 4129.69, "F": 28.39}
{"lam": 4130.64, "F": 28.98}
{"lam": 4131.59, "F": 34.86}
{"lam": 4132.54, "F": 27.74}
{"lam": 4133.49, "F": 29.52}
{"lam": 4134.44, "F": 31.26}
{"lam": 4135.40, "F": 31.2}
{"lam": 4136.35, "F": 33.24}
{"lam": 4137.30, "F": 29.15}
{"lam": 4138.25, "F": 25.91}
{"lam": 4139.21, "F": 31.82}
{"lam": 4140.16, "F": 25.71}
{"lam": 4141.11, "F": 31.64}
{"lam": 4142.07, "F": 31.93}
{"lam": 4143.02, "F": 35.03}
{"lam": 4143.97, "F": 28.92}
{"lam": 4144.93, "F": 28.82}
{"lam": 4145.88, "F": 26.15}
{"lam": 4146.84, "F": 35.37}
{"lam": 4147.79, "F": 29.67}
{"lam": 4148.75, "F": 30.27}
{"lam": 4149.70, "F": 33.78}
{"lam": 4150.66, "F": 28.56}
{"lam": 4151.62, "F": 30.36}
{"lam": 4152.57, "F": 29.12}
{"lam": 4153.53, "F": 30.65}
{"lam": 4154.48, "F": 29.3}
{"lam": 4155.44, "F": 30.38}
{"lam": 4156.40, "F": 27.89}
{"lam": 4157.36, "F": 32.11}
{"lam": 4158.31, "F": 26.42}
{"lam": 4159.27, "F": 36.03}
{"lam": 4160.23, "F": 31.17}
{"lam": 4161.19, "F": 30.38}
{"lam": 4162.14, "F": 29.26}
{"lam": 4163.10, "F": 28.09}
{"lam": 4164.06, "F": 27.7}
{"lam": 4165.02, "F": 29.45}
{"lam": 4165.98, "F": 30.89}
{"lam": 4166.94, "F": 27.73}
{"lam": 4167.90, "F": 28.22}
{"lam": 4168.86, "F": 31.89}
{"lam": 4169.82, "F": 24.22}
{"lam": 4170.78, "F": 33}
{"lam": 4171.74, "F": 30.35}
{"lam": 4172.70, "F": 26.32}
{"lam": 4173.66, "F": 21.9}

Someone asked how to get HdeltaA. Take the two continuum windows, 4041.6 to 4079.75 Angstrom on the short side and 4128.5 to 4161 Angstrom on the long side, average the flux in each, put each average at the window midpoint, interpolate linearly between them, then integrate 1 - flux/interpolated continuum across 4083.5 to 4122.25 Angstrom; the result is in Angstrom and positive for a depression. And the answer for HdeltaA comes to 5.0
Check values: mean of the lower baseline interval 29.1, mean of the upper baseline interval 30.4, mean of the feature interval 25.9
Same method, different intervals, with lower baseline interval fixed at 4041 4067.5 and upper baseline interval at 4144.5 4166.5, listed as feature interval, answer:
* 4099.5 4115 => 3.18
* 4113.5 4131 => 1.06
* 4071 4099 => 1.72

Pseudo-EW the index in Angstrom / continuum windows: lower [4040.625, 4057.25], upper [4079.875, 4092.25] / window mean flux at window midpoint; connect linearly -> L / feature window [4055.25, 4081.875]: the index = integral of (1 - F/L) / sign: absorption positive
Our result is 1.2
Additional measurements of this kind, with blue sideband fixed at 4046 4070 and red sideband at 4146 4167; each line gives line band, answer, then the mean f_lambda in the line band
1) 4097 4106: 2.11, 22.7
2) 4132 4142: 0.04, 29.8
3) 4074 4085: 0.26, 28.6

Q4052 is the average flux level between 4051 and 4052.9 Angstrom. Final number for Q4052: 33.7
